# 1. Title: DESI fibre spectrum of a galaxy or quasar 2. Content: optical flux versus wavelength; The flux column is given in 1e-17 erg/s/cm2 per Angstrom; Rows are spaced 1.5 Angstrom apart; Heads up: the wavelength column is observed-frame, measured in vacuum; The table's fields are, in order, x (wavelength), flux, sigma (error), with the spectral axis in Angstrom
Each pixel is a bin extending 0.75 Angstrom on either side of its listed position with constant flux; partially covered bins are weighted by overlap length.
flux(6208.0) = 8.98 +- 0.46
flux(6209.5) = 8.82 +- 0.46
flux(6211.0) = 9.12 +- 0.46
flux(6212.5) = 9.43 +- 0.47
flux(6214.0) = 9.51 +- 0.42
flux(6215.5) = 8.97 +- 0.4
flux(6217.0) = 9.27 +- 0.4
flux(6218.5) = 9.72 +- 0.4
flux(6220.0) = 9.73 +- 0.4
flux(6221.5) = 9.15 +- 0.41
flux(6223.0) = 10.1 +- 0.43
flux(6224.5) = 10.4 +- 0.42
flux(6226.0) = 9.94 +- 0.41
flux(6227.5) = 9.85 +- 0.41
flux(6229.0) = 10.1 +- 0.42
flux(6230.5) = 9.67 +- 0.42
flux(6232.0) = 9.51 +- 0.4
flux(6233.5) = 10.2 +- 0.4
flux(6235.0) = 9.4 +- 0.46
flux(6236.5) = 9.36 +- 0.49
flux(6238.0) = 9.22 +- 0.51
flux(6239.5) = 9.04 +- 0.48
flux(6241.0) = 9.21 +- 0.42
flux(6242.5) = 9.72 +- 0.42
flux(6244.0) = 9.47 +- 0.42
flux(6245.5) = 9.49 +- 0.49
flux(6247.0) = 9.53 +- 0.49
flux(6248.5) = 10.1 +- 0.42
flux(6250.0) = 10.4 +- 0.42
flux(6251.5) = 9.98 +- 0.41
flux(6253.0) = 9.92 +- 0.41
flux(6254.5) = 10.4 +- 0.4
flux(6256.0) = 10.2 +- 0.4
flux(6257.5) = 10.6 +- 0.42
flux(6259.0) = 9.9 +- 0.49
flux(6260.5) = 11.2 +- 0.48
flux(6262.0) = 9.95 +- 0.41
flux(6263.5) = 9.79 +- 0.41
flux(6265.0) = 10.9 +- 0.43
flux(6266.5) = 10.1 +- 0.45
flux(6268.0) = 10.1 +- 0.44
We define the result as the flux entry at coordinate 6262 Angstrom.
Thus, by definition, 9.95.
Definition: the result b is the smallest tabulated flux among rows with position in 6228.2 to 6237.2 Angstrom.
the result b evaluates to 9.36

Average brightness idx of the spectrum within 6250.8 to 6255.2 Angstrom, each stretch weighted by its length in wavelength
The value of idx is 10.1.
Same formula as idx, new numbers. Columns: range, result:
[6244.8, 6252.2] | 9.9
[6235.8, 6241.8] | 9.21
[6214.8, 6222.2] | 9.37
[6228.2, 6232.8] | 9.77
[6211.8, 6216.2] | 9.31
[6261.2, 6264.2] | 9.89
